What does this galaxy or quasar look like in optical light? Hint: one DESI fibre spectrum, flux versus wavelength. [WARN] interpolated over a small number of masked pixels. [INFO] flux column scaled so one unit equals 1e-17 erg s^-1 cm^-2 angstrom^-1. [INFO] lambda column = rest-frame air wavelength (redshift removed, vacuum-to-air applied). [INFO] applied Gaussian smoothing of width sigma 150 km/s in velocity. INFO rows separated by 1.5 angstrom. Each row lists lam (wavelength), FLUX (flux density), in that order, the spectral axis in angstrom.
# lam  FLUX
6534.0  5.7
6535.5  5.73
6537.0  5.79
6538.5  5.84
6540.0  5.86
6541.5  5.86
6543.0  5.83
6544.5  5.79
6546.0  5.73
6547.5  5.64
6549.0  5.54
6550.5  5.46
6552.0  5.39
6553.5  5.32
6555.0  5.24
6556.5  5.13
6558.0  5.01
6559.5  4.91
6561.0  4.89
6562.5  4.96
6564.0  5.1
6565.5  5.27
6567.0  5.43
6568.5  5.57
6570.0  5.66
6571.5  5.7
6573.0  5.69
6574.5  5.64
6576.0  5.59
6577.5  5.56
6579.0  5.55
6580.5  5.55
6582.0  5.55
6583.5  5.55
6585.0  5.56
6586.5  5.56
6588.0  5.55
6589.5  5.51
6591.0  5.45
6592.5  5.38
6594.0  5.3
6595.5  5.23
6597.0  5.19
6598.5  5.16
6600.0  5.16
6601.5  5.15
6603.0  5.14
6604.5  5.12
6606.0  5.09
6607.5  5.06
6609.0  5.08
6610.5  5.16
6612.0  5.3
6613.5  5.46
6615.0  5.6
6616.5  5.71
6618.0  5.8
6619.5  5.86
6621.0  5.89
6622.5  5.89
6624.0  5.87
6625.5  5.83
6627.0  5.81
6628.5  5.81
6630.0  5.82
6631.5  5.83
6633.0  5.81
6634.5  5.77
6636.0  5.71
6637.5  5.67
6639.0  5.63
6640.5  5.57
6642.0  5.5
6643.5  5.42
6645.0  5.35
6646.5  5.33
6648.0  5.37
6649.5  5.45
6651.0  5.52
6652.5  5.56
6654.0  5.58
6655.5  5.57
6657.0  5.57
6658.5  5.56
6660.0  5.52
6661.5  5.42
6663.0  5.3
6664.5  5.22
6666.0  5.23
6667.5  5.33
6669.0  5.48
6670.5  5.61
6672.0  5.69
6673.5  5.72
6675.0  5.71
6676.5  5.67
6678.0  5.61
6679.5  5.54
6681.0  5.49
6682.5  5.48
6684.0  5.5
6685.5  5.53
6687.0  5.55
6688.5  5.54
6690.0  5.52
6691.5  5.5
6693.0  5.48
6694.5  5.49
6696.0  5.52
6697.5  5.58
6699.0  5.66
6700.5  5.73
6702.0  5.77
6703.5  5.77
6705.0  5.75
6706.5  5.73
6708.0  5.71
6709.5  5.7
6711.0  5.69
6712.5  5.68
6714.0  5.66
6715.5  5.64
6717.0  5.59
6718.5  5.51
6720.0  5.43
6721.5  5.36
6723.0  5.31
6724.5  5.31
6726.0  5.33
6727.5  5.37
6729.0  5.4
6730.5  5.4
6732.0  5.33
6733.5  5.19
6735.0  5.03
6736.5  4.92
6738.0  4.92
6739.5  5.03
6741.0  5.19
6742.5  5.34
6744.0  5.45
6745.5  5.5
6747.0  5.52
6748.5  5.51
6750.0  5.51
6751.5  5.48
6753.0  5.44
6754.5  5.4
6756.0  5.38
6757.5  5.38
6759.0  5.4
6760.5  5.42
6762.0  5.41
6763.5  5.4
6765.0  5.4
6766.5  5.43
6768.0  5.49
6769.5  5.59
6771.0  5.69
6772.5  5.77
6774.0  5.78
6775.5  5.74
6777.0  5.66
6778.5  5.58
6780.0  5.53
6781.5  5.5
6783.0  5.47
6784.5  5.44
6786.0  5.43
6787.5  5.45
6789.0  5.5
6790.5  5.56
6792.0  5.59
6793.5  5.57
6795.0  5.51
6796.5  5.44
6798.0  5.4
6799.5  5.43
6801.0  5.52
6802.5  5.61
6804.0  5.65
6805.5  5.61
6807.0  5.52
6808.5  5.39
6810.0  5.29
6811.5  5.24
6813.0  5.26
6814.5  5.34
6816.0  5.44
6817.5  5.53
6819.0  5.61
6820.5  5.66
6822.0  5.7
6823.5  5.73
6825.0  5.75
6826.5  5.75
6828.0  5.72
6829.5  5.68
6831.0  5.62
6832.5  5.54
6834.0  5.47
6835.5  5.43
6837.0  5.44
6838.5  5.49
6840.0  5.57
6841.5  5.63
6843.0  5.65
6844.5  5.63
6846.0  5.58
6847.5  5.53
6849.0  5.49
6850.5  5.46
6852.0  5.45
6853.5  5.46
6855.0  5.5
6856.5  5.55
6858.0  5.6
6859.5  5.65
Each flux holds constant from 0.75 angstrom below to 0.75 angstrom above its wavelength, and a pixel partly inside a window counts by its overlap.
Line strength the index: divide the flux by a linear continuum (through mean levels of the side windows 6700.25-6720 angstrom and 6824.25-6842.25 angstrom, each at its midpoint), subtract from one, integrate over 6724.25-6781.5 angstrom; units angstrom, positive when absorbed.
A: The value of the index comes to 2.4 angstrom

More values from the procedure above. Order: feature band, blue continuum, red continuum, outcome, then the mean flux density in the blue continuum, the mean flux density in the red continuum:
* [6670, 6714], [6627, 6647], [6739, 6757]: -0.77 angstrom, 5.64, 5.4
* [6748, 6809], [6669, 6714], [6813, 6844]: 0.88 angstrom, 5.62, 5.58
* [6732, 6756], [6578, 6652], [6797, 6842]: 0.97 angstrom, 5.5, 5.53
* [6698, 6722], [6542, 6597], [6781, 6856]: -0.72 angstrom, 5.44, 5.52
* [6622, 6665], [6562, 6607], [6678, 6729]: -0.94 angstrom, 5.4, 5.56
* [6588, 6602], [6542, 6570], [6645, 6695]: 0.28 angstrom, 5.36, 5.5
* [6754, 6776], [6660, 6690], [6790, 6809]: 0.04 angstrom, 5.51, 5.52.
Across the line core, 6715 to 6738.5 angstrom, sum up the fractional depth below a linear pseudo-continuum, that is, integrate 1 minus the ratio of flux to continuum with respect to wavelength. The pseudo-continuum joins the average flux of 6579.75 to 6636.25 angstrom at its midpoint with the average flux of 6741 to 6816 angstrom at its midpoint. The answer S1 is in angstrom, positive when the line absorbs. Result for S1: 0.75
